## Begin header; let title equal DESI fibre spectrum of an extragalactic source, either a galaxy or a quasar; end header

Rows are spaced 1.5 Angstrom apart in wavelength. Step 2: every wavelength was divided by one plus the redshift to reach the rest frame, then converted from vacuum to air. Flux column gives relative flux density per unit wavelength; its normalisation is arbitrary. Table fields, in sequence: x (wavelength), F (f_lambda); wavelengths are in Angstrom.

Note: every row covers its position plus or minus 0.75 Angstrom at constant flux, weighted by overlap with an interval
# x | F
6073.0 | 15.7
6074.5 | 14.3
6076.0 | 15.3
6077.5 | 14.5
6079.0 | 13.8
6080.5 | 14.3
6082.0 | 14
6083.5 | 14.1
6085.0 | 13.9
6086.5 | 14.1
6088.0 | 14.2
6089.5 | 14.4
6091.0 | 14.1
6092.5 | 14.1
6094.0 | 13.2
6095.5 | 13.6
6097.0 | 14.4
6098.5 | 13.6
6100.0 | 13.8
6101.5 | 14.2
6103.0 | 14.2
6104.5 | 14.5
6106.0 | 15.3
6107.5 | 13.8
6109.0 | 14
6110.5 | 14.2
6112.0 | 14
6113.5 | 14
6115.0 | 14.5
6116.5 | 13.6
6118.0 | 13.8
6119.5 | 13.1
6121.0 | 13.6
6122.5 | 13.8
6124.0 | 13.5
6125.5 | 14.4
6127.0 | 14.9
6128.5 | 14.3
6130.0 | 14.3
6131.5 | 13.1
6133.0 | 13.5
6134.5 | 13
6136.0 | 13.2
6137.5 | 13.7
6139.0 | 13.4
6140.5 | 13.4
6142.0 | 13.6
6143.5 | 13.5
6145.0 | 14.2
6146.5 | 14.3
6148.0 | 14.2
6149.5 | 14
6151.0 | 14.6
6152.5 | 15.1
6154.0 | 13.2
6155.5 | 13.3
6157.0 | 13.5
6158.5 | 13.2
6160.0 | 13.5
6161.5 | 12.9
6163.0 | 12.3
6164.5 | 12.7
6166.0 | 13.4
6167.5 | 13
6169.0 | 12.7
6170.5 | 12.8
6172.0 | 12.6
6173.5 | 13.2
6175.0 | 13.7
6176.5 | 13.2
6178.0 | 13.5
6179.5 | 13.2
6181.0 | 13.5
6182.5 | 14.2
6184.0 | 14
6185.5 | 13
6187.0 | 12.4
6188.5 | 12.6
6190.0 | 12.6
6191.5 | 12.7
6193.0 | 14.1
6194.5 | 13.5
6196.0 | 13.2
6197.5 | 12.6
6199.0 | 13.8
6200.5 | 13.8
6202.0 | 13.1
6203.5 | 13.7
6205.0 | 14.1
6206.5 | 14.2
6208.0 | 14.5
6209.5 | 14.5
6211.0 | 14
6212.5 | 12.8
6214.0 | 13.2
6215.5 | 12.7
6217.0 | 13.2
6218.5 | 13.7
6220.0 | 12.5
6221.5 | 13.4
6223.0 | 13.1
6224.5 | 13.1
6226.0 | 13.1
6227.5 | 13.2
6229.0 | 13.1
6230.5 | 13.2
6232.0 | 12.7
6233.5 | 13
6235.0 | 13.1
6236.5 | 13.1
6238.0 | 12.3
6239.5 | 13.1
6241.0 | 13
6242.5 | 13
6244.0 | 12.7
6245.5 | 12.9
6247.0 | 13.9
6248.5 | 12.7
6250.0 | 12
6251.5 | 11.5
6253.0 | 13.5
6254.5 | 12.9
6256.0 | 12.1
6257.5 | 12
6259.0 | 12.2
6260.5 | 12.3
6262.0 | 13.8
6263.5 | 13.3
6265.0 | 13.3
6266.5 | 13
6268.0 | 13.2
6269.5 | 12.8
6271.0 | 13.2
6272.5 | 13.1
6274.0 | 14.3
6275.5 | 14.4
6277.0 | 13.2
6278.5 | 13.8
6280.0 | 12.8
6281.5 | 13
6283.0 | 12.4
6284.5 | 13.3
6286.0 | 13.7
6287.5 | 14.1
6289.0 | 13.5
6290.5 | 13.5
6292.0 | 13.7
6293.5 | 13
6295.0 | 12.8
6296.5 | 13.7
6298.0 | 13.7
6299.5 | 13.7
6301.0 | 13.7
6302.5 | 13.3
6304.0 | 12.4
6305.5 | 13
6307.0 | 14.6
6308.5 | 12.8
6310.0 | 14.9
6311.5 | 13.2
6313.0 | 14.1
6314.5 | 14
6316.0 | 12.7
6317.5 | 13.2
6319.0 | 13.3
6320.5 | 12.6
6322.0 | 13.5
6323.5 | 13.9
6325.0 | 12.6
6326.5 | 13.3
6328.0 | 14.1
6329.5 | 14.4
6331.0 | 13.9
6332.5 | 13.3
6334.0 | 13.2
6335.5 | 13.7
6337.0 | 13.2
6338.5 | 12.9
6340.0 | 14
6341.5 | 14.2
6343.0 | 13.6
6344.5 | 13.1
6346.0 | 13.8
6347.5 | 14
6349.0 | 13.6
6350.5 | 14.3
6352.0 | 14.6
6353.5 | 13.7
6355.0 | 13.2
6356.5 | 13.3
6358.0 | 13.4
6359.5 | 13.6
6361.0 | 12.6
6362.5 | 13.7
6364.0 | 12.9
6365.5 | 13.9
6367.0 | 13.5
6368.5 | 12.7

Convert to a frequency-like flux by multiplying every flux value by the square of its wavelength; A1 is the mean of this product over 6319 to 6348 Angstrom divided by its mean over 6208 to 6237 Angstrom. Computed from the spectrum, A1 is 1.06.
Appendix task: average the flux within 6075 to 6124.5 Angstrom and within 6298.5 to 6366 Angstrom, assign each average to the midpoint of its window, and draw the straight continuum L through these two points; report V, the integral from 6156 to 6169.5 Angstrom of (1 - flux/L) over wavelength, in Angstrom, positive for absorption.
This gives 0.9 Angstrom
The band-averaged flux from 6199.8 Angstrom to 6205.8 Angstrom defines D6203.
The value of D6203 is 13.7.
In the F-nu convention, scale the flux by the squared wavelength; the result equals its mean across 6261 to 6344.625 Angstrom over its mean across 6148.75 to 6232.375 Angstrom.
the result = 1.05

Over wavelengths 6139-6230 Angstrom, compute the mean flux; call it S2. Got 13.4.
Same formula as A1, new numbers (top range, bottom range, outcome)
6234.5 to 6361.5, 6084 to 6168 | 1.02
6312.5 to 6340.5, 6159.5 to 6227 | 1.06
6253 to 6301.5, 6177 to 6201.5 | 1.02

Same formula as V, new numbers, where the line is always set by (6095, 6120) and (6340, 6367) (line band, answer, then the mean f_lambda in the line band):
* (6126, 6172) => 1.4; 13.5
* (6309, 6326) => 0.3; 13.4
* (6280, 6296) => 0.5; 13.3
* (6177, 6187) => 0.3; 13.5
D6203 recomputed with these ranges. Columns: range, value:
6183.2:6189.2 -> 13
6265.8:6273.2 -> 13.1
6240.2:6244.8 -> 12.9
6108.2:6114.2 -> 14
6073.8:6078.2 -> 14.7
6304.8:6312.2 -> 13.7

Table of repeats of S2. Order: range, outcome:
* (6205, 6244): 13.2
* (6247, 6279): 13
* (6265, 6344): 13.4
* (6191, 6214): 13.6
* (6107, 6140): 13.8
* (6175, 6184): 13.6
